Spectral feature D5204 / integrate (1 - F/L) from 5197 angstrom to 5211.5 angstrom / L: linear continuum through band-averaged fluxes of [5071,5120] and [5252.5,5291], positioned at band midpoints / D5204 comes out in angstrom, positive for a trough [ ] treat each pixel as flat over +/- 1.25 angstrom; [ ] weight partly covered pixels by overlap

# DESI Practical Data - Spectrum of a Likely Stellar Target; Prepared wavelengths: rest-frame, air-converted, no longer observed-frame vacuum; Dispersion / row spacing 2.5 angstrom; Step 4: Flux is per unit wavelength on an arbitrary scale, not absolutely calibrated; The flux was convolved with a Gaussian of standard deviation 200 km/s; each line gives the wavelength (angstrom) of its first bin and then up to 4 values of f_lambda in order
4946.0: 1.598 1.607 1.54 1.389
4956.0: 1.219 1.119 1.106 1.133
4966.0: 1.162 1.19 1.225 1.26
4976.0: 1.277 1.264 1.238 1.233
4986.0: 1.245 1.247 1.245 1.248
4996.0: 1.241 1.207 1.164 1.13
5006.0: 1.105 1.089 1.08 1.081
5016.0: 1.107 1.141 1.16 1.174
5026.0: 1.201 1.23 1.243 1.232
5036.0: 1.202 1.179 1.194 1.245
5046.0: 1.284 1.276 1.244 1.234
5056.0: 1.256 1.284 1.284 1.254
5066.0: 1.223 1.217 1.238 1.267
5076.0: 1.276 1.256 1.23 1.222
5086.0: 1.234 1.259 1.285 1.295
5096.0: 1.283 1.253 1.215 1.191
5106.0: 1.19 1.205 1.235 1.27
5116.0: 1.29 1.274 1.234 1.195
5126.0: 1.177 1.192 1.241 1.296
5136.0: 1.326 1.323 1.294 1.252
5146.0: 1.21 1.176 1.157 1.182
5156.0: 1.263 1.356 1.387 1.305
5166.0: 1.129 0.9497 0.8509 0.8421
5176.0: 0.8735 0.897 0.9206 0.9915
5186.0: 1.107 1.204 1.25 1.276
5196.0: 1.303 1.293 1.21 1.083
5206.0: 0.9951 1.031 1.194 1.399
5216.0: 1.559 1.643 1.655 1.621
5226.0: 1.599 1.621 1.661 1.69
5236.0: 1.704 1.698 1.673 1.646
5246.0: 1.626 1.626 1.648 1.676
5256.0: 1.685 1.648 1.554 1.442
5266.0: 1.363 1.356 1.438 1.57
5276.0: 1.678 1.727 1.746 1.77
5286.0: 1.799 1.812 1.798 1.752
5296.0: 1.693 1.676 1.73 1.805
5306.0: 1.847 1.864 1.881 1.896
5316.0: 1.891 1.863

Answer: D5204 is 3.4 angstrom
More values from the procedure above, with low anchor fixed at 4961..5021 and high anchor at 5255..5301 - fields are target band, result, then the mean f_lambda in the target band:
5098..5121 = 2.3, 1.24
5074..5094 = 1.2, 1.26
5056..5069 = 0.4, 1.25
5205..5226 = 1.9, 1.4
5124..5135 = 1.4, 1.23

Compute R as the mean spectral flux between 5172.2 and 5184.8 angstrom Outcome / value 0.906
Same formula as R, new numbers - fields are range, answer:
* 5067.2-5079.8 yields 1.25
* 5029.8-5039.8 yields 1.21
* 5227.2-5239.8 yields 1.67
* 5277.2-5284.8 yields 1.75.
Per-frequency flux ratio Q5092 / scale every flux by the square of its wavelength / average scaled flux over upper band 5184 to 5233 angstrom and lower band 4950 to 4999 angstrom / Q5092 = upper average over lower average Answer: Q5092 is 1.20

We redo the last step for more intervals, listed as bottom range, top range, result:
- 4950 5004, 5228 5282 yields 1.46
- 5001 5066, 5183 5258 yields 1.31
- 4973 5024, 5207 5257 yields 1.46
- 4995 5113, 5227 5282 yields 1.43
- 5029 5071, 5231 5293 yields 1.44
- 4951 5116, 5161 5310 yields 1.30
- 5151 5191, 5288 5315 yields 1.73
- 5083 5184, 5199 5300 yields 1.38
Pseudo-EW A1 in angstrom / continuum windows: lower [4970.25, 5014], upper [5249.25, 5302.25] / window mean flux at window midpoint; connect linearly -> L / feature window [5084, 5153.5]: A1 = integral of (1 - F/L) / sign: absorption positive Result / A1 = 7.8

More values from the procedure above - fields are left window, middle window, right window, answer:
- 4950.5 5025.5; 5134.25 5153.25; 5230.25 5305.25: 2.7 angstrom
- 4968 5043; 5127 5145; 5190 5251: 1.1 angstrom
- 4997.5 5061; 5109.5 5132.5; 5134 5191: -1.6 angstrom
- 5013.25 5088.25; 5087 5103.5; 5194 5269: 0.4 angstrom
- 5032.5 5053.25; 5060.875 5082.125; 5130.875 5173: -0.4 angstrom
